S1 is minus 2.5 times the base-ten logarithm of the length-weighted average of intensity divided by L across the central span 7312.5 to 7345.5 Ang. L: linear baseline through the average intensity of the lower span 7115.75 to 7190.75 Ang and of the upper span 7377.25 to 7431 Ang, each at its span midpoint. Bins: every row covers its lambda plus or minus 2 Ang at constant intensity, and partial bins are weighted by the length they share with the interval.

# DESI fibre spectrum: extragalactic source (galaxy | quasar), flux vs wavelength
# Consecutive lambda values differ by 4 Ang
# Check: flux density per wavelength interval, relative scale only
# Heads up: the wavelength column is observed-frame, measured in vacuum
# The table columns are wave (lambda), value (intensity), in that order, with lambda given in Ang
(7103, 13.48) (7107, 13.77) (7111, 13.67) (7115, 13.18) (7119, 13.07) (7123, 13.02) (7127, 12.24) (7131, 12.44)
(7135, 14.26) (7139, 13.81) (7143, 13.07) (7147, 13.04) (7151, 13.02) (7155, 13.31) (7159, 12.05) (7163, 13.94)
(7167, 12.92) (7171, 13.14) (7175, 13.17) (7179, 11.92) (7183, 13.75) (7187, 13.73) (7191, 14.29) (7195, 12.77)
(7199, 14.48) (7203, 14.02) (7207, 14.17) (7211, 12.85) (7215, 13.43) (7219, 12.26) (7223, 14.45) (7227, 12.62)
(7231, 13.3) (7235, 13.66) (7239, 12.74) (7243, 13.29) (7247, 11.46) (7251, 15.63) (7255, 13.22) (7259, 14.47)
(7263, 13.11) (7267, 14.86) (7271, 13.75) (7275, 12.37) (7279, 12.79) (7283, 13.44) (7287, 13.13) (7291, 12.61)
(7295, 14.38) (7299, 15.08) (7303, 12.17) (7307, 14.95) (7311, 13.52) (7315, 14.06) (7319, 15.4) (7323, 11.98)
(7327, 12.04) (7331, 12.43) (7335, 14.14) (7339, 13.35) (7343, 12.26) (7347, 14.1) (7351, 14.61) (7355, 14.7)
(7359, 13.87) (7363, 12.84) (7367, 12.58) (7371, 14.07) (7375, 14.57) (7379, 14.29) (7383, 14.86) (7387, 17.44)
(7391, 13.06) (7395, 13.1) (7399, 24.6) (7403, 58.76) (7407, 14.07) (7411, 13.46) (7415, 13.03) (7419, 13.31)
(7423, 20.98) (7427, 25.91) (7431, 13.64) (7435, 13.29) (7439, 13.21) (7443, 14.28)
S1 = 0.31 mag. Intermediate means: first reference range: 13.1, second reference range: 19.6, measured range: 13.2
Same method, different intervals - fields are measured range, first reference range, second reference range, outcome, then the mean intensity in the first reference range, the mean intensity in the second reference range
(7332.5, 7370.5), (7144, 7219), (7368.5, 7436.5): 0.254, 13.3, 18.4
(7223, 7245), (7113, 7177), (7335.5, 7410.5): 0.106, 13.1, 16.9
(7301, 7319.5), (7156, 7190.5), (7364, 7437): 0.157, 13.1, 18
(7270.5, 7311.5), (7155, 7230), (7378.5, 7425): 0.201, 13.3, 19.4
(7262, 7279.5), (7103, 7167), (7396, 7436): 0.255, 13.2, 21.1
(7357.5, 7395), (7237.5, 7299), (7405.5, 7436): 0.089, 13.5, 16.1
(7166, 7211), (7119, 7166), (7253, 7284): -0.018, 13.1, 13.5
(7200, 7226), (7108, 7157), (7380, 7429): 0.128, 13.2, 20.1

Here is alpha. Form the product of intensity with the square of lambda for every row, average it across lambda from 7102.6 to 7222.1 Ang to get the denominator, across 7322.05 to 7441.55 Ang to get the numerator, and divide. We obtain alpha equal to 1.3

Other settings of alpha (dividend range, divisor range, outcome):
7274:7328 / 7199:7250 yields 1.04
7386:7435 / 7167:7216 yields 1.57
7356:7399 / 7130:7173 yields 1.18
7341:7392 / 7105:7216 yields 1.12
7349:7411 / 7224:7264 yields 1.37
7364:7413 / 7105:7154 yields 1.51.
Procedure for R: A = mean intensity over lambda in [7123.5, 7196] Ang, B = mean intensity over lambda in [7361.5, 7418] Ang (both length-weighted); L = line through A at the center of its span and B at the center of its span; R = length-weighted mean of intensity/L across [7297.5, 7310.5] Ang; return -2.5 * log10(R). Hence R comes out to 0.16 mag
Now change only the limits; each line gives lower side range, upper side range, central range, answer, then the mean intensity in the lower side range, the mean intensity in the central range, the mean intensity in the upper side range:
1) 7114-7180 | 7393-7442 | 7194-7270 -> 0.12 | 13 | 13.5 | 19.7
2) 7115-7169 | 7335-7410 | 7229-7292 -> 0.13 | 13.1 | 13.4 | 16.9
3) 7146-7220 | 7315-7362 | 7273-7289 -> 0.04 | 13.3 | 12.9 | 13.5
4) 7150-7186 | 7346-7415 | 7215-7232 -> 0.08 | 13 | 13.2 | 17.3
